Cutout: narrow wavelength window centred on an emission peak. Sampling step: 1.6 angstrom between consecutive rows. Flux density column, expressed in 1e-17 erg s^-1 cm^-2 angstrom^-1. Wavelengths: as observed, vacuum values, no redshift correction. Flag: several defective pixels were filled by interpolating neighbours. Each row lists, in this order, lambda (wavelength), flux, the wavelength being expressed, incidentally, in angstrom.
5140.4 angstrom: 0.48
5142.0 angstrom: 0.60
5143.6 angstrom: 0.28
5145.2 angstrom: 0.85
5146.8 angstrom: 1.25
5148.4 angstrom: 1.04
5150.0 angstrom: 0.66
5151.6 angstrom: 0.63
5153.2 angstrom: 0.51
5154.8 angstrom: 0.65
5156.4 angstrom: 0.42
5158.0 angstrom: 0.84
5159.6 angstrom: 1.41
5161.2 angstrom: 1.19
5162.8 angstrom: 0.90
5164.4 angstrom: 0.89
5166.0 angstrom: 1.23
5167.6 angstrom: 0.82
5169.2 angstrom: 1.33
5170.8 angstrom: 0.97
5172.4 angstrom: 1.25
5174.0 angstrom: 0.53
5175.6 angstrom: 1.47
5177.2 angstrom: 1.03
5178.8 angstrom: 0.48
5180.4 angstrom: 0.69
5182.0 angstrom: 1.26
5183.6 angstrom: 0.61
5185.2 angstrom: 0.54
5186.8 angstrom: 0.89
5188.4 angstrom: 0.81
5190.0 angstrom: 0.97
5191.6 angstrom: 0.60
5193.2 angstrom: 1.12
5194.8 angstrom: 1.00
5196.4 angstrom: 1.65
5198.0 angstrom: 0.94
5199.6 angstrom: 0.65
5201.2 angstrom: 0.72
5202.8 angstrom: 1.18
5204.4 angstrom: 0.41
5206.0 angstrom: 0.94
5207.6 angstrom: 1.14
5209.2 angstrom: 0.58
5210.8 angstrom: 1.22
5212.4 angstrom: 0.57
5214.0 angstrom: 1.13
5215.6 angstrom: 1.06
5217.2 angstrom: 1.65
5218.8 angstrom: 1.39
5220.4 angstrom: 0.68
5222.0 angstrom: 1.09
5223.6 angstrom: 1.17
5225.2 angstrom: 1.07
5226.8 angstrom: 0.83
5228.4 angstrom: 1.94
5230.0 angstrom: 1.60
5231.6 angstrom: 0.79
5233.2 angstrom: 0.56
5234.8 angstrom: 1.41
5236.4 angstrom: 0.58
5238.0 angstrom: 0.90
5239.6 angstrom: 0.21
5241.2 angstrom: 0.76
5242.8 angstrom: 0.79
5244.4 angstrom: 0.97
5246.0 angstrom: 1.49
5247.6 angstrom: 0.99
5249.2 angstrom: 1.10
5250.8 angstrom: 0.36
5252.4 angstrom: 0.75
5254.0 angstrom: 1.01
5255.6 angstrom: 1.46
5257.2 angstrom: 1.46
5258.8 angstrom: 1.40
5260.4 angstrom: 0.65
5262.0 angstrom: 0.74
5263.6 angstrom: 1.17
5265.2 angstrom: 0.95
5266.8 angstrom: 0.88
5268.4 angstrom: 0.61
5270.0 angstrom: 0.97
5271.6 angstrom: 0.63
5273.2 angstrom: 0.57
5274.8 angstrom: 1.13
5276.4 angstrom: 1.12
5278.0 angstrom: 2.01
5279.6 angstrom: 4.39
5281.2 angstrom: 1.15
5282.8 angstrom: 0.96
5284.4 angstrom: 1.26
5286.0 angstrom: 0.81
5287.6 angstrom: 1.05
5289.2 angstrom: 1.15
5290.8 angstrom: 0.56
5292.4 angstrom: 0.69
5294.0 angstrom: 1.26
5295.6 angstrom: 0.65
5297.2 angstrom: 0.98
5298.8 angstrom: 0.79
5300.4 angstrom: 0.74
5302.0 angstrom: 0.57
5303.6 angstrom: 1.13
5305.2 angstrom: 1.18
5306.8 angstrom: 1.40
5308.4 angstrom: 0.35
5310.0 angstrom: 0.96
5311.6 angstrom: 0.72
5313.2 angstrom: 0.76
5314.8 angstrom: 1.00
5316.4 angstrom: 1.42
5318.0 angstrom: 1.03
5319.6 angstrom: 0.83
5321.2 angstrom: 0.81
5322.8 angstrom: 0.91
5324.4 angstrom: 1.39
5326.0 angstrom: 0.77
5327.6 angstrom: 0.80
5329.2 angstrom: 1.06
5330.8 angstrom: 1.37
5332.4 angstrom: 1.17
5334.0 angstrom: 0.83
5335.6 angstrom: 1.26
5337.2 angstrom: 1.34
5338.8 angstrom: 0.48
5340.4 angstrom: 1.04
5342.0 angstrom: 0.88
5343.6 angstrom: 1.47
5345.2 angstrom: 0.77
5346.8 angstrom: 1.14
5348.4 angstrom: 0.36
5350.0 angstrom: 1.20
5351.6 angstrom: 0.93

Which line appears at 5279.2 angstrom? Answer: [O III] 5007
